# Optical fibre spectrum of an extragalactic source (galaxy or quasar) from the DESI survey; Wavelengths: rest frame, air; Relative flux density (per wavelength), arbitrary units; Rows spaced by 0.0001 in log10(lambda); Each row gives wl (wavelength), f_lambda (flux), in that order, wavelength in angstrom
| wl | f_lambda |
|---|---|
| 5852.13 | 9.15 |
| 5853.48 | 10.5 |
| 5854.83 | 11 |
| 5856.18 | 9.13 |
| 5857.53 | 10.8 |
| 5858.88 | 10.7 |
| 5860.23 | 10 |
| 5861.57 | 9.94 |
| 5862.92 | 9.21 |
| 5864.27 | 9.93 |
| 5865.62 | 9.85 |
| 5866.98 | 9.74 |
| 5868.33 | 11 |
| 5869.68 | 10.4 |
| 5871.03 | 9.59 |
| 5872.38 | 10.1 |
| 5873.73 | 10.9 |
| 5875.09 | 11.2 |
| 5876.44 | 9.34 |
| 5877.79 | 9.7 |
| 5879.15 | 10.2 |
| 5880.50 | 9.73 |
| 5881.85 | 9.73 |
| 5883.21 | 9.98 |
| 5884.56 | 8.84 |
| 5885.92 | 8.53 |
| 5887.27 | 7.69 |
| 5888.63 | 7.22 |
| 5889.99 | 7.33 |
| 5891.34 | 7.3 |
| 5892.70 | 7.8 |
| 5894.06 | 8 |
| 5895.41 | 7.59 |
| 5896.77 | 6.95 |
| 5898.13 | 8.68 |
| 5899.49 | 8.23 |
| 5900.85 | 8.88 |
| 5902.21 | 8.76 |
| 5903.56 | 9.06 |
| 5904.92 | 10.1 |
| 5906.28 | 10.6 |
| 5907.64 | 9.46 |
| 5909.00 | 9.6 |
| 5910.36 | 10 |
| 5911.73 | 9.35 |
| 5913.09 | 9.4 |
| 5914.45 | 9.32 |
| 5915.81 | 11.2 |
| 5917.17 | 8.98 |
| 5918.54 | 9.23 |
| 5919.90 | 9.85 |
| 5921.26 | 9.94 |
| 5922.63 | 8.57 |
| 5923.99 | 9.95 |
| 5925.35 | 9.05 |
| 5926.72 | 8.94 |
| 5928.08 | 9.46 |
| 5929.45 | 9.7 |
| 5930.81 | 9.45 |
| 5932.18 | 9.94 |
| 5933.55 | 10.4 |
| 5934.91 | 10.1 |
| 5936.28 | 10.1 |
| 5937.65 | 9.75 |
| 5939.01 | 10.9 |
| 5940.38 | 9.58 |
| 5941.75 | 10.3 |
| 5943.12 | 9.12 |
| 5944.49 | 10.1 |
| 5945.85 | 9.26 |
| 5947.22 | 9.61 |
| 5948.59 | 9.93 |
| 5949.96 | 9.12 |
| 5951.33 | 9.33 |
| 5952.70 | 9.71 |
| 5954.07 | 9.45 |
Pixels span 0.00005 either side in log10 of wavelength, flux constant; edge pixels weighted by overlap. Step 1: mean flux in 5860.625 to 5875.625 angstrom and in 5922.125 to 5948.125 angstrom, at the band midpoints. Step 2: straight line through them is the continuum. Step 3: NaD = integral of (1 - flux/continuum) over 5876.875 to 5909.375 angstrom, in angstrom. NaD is 4.1 angstrom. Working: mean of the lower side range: 10.2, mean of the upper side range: 9.71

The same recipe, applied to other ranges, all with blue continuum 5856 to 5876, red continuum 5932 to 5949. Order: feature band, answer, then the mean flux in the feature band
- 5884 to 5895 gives 2.5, 7.82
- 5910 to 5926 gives 0.7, 9.56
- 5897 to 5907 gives 1.0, 9.09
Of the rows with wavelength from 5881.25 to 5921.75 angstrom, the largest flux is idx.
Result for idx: 11.2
